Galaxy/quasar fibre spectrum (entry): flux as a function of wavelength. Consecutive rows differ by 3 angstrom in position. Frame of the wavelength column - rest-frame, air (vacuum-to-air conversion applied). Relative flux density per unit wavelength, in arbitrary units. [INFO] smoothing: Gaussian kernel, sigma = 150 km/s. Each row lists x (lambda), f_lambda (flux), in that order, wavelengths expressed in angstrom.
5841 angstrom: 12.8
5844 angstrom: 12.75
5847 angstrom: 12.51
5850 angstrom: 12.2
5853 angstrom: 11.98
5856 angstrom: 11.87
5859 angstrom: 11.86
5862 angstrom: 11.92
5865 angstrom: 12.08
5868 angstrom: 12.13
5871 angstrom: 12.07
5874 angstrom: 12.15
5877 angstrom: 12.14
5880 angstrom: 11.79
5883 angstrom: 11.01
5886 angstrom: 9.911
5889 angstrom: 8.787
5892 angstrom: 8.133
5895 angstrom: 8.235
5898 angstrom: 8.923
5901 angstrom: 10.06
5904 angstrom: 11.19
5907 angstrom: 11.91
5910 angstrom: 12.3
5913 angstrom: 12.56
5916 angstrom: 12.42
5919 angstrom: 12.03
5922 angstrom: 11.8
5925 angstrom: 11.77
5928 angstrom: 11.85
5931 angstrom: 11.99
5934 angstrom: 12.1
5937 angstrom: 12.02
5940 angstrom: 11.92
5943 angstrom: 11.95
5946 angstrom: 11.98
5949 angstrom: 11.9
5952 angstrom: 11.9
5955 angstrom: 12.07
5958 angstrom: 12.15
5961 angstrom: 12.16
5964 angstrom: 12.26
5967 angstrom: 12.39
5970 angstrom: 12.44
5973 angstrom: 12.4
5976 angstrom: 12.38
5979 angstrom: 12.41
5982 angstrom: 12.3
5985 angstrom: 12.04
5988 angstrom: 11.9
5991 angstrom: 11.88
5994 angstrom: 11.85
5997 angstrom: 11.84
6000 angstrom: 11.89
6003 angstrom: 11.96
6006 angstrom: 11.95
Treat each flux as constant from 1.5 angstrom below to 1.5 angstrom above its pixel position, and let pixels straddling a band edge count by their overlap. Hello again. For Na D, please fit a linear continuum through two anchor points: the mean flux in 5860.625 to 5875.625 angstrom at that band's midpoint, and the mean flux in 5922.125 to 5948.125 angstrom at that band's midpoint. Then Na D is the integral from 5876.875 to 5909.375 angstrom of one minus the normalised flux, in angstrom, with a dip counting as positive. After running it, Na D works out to 5.0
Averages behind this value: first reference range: 12.1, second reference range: 11.9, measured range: 10.2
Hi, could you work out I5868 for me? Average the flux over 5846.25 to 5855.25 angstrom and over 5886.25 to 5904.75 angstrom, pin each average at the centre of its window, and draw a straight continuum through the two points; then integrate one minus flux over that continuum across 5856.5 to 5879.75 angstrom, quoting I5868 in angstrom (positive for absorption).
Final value -2.2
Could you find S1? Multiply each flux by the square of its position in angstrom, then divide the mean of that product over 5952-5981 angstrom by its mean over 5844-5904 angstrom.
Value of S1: 1.14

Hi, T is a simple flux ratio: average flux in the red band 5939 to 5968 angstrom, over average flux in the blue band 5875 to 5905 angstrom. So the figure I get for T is 1.20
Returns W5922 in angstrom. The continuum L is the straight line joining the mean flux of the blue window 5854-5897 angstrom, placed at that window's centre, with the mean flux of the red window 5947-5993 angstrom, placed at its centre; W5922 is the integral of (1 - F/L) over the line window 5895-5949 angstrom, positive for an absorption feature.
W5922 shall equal -0.1 angstrom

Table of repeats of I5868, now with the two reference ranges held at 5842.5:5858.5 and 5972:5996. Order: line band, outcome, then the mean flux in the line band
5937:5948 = 0.2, 12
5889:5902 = 3.6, 8.78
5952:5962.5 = 0.1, 12.1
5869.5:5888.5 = 1.3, 11.4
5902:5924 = 0.4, 12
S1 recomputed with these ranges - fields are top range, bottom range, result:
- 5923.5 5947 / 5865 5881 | 1.01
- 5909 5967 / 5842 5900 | 1.10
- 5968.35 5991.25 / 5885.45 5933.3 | 1.15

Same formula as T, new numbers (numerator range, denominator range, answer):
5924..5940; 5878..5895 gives 1.21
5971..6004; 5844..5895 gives 1.06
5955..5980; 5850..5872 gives 1.03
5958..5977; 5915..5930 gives 1.03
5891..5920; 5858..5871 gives 0.90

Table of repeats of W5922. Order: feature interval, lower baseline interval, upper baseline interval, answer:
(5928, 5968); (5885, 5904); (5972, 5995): -4.04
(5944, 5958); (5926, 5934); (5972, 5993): 0.06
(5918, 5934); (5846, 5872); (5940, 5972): 0.26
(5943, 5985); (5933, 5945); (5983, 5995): -0.81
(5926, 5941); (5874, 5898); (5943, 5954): -0.63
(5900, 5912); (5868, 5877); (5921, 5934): 0.51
